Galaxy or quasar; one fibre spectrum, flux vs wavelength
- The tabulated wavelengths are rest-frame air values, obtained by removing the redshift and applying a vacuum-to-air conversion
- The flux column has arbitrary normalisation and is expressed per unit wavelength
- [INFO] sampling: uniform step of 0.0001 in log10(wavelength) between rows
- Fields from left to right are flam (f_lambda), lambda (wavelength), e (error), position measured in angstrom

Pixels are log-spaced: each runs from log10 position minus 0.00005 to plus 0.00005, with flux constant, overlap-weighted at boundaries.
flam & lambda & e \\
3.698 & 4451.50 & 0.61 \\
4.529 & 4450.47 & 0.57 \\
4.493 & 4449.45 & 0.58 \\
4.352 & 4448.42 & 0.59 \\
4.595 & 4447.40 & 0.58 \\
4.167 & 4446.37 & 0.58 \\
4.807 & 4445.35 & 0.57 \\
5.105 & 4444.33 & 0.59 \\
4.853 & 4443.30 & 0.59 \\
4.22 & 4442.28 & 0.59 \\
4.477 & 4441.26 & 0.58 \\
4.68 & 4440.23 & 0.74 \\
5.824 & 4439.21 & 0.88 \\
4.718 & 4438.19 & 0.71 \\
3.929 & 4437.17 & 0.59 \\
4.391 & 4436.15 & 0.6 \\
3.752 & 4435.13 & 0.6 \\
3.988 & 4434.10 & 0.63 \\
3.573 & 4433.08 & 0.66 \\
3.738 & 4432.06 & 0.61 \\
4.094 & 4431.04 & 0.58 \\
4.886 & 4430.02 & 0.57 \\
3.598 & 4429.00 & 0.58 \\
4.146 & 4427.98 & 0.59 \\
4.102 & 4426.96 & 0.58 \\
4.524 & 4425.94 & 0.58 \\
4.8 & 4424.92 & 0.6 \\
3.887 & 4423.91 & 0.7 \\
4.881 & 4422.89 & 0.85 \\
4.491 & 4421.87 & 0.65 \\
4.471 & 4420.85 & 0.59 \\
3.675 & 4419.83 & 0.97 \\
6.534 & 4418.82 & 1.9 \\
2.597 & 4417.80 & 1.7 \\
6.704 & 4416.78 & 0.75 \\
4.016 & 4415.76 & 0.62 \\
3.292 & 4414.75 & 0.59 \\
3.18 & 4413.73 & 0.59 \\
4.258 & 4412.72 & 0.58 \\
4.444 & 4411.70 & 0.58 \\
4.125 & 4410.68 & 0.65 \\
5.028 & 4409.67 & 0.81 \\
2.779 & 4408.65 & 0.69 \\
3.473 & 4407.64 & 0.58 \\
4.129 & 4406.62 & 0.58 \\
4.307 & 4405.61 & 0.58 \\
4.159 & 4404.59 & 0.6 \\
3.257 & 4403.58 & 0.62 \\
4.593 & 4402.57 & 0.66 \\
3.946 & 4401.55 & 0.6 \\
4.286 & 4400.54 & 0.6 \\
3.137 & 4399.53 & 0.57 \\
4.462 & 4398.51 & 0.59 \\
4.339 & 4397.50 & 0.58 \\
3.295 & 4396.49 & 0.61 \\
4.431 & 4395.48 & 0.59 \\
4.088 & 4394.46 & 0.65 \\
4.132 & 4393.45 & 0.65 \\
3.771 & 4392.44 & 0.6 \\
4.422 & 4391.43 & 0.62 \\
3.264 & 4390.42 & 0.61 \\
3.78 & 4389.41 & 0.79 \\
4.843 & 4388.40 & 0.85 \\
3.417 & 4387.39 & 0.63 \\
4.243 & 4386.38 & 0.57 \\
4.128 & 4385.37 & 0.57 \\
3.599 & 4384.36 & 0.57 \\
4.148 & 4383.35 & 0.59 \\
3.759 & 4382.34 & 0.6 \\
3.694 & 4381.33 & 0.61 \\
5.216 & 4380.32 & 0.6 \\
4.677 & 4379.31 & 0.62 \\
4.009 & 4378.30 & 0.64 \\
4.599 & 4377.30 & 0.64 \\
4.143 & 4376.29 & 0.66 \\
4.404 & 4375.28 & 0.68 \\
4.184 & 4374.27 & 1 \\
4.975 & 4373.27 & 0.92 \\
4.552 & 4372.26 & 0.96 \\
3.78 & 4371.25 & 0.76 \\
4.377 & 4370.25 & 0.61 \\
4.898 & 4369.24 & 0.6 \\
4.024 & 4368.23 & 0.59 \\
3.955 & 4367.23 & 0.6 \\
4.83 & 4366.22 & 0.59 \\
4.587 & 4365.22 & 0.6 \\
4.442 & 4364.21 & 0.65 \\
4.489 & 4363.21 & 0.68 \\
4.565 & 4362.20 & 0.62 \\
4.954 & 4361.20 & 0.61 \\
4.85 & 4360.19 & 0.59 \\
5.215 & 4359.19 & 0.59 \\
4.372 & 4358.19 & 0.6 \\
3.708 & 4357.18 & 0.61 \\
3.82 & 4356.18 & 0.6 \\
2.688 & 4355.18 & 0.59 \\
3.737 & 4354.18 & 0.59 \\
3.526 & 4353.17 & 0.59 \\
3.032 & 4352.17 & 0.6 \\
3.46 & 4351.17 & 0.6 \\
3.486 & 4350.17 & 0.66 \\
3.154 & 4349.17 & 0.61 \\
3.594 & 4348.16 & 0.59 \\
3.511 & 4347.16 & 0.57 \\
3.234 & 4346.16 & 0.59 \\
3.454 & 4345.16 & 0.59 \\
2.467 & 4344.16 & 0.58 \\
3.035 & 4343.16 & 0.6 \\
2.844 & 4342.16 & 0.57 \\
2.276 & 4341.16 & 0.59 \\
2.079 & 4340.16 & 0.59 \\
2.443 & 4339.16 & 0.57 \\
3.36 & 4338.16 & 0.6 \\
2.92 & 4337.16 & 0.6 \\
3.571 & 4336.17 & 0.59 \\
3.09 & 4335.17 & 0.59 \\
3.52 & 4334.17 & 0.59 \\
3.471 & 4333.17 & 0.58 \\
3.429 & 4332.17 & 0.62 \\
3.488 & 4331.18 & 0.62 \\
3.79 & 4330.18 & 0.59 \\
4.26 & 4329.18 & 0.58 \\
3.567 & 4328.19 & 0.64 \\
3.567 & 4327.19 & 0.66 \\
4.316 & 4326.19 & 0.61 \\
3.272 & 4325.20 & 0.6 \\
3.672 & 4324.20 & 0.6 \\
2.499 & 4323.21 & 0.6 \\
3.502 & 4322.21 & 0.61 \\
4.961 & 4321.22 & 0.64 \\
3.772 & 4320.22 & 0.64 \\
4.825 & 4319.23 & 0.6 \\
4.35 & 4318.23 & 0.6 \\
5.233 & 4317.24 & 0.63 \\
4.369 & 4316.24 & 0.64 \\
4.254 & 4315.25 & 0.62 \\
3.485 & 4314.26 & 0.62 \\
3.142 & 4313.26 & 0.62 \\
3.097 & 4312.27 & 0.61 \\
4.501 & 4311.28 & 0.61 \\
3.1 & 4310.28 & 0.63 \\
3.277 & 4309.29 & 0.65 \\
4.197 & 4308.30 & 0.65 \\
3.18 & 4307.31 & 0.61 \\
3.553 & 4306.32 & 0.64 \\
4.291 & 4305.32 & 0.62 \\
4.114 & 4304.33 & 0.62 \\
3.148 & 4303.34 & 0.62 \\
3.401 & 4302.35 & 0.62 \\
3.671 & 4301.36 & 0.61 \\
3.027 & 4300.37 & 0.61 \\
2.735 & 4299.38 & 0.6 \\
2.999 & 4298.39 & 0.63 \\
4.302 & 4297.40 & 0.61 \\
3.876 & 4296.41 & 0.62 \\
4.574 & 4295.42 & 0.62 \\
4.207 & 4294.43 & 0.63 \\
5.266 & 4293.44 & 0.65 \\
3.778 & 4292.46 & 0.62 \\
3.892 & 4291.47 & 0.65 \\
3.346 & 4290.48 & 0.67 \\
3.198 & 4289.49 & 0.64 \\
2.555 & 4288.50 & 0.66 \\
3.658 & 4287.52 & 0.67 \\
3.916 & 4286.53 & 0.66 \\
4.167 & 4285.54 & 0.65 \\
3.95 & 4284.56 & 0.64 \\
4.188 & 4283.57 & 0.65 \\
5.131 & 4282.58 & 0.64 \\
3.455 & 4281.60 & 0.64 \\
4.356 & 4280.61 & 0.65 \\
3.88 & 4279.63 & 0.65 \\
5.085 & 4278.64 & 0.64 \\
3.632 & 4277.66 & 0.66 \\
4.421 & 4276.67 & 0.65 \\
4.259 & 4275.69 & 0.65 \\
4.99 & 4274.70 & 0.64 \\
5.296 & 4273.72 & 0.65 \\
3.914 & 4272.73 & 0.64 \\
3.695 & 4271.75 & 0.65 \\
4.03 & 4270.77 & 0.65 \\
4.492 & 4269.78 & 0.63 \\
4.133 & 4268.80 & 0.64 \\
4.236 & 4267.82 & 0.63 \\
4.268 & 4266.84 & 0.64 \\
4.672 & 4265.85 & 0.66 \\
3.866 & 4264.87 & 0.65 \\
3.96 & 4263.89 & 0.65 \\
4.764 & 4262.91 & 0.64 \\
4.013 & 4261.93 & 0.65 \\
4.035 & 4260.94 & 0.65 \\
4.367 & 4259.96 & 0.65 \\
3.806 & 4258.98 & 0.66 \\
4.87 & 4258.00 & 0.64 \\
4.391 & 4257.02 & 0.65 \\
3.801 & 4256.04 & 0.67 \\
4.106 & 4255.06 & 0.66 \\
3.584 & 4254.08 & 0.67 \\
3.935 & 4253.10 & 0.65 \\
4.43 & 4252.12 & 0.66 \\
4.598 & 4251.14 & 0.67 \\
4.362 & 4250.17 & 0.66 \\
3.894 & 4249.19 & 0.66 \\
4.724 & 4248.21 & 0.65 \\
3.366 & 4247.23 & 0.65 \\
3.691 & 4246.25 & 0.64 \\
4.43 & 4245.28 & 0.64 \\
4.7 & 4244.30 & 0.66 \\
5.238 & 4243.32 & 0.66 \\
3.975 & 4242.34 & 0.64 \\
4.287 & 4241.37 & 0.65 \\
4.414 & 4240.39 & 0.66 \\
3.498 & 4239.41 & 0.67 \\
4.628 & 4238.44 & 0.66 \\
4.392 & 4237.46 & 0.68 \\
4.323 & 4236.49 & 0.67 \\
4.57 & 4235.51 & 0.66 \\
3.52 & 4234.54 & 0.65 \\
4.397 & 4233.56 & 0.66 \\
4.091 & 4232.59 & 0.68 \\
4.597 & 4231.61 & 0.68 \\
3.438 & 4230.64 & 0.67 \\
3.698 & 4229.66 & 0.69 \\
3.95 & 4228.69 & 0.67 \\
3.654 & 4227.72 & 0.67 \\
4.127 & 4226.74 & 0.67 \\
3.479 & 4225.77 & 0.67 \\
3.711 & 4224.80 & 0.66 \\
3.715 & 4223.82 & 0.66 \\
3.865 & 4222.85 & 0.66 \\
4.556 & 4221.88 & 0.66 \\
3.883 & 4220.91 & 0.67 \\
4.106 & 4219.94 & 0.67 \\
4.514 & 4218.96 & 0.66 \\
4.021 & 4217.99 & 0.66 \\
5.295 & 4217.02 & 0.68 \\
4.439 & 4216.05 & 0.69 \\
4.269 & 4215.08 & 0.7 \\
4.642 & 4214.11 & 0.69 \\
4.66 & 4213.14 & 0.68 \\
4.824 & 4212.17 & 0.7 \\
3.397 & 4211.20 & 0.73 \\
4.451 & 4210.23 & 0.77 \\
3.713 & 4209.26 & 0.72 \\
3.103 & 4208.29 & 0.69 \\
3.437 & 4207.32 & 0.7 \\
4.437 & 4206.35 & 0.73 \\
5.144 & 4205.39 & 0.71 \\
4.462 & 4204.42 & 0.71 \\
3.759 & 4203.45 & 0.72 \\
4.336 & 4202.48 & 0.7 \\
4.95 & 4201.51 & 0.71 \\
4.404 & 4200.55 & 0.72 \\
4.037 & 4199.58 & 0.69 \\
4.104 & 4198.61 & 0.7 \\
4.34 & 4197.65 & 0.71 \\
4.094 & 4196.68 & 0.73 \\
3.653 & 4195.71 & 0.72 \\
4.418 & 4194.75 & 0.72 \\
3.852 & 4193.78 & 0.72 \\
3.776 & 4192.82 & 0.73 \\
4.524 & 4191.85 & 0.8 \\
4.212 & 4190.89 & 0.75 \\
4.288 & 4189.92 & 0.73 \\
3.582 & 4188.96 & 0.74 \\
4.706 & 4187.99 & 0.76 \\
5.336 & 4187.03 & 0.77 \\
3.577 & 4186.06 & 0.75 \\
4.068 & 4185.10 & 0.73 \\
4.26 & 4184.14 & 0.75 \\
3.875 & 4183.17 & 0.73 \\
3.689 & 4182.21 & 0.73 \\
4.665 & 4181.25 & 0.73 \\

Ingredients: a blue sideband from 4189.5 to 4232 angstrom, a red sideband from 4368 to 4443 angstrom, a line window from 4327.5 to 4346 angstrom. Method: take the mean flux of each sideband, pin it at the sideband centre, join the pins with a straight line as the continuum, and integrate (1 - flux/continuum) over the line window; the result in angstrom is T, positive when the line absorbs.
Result 4.5 angstrom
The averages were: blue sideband 4.14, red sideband 4.2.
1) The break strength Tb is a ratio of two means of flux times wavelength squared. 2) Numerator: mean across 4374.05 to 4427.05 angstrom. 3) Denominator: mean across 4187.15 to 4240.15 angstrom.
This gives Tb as 1.1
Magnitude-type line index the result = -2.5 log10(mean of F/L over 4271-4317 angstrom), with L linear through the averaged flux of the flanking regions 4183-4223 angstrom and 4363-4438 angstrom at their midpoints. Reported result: 0.09 mag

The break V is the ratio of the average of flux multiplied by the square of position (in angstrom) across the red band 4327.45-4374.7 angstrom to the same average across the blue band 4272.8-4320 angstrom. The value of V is 0.97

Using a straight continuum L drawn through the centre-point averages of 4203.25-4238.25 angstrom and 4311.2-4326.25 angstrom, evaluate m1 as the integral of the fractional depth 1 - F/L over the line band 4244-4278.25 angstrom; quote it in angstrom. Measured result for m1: -1.4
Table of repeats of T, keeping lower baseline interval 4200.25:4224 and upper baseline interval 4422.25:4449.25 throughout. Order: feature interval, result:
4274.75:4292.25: 1.35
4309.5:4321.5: 0.74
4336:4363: 5.43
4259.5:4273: 0.36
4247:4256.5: 0.41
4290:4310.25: 2.75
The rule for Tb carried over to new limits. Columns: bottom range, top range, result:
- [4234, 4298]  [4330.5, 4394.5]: 0.96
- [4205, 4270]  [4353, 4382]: 1.10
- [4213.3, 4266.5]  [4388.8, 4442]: 1.08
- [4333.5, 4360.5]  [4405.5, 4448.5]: 1.34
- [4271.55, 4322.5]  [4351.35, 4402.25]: 1.09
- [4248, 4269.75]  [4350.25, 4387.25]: 1.05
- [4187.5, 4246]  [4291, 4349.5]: 0.90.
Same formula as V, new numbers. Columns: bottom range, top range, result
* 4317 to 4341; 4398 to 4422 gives 1.20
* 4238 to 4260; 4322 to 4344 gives 0.80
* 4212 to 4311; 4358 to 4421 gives 1.10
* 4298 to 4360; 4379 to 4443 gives 1.22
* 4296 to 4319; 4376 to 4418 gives 1.14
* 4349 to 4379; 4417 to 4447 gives 1.09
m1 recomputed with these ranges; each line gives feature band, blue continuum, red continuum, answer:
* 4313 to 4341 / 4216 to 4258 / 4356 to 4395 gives 4.0 angstrom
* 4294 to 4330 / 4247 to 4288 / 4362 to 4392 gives 3.8 angstrom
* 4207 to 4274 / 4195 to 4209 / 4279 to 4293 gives -2.6 angstrom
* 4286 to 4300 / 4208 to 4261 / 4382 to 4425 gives 1.4 angstrom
